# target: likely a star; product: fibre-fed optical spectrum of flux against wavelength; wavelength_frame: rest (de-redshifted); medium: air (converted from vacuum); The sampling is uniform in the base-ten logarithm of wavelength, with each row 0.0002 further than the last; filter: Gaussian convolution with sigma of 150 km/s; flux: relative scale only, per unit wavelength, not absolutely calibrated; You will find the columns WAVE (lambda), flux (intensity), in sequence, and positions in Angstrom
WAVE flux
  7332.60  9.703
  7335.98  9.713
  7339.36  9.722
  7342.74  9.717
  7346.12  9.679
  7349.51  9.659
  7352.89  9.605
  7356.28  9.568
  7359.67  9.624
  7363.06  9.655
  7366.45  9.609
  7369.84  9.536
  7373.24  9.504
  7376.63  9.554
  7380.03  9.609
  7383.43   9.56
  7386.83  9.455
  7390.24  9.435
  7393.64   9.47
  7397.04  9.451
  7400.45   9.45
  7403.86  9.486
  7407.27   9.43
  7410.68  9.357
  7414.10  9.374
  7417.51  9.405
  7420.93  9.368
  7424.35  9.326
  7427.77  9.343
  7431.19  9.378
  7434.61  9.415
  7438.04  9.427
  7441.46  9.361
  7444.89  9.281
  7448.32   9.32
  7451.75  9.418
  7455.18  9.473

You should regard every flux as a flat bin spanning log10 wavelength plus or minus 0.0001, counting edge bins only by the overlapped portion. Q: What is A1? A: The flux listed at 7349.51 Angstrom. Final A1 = 9.659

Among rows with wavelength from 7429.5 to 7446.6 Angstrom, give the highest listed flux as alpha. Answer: 9.427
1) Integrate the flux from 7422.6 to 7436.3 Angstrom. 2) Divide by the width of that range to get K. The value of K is 9.37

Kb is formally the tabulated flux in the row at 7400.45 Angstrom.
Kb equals 9.45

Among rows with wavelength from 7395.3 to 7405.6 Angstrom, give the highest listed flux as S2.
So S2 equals 9.486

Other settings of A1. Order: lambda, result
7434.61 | 9.415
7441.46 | 9.361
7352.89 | 9.605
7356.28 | 9.568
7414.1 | 9.374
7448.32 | 9.32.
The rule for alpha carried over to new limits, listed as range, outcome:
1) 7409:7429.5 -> 9.405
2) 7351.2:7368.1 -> 9.655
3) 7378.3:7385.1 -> 9.609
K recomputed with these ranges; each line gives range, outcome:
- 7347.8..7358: 9.61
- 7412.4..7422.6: 9.38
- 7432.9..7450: 9.36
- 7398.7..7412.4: 9.43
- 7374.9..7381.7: 9.59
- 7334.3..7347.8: 9.71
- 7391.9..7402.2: 9.46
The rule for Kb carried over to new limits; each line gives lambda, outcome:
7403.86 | 9.486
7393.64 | 9.47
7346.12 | 9.679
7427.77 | 9.343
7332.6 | 9.703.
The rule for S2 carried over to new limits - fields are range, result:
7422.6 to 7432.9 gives 9.378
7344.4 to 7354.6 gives 9.679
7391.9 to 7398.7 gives 9.47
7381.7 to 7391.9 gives 9.56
